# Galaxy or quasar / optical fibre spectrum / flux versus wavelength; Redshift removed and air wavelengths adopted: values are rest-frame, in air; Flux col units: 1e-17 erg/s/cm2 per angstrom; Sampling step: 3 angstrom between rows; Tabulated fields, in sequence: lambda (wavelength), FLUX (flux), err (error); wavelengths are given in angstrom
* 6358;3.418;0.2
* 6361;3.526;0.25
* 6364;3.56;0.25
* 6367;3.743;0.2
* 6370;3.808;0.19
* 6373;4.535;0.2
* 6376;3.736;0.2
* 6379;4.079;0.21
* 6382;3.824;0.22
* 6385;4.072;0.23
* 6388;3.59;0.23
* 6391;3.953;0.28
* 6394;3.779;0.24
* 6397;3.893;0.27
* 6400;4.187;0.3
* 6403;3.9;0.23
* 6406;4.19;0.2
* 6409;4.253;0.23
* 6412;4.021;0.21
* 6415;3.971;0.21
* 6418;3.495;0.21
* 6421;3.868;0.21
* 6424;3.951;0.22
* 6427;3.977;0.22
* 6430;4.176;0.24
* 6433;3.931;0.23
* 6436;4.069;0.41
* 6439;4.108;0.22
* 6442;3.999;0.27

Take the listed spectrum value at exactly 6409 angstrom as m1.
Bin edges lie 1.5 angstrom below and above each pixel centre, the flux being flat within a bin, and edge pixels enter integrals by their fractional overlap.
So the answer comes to 4.253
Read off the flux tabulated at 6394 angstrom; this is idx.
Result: 3.779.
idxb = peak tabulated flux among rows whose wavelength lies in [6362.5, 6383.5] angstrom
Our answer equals 4.535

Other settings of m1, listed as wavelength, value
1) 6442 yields 3.999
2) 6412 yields 4.021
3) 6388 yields 3.59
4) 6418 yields 3.495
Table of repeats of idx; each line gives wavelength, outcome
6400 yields 4.187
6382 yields 3.824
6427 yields 3.977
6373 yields 4.535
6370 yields 3.808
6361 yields 3.526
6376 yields 3.736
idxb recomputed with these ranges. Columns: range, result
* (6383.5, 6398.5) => 4.072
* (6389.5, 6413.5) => 4.253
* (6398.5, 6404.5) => 4.187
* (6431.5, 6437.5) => 4.069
